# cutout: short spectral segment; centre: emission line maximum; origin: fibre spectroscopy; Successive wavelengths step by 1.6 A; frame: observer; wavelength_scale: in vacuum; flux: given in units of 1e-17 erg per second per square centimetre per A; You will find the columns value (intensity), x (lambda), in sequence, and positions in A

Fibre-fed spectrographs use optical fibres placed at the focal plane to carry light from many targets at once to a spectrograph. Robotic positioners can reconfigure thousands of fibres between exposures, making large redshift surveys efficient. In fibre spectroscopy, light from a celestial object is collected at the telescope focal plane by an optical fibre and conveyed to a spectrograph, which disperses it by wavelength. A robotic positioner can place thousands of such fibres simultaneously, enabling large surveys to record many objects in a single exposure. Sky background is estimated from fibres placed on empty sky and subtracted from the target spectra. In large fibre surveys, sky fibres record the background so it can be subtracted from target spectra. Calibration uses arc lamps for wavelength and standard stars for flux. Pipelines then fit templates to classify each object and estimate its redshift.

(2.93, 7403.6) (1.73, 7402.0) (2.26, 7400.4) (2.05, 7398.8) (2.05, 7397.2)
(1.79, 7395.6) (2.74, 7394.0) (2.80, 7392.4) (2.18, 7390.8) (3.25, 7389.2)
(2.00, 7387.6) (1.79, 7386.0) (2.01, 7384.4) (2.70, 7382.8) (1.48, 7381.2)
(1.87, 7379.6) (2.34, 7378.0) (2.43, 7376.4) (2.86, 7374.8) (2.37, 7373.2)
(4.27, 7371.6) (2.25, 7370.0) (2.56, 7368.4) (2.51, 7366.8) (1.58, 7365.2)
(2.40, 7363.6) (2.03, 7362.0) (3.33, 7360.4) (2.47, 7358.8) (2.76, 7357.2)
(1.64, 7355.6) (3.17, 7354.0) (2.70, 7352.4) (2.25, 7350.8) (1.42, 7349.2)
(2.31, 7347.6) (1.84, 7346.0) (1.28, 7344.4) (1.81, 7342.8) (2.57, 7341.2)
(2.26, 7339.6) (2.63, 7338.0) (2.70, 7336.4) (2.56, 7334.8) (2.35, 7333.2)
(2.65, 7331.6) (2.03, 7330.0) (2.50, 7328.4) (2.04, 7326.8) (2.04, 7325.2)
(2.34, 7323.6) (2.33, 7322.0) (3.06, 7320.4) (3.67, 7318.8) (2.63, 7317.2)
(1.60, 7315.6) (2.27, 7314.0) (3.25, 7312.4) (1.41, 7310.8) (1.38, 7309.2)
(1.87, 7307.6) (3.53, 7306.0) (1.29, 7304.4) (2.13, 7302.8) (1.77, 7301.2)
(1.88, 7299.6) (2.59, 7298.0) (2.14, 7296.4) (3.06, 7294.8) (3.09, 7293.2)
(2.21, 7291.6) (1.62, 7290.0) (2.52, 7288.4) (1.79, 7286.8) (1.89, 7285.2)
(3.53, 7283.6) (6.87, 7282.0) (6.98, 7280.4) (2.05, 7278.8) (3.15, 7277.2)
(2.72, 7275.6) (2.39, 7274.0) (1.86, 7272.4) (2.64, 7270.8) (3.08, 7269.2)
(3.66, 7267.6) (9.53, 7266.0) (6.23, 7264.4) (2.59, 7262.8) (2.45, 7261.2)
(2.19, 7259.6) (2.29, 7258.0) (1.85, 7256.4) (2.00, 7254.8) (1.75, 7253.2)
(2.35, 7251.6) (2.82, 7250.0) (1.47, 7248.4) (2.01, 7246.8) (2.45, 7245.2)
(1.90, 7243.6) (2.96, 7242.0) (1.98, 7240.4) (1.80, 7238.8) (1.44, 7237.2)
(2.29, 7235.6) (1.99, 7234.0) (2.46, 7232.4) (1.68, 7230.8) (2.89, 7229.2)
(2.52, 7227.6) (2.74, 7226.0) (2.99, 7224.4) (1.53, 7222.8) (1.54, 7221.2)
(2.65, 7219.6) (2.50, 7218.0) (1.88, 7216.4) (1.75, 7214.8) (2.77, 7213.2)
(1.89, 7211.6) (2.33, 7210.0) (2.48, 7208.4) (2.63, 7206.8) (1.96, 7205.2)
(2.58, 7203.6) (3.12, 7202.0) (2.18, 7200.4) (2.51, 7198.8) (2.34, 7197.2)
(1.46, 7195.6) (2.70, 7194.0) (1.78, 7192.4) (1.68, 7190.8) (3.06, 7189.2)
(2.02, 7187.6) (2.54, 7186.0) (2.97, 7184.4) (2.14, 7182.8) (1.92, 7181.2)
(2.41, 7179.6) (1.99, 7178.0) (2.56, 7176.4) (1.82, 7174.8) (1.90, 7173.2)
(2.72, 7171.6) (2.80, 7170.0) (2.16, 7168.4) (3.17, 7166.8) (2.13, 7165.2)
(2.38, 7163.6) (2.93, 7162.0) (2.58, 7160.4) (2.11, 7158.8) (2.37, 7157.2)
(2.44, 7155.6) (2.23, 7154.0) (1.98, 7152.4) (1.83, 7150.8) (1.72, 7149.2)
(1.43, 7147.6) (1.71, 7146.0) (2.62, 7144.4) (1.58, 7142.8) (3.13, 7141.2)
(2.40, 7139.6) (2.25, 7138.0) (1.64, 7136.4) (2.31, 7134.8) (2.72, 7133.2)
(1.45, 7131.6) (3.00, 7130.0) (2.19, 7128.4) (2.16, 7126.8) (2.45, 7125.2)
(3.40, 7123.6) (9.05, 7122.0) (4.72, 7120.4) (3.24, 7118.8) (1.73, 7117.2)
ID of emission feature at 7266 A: [S II]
